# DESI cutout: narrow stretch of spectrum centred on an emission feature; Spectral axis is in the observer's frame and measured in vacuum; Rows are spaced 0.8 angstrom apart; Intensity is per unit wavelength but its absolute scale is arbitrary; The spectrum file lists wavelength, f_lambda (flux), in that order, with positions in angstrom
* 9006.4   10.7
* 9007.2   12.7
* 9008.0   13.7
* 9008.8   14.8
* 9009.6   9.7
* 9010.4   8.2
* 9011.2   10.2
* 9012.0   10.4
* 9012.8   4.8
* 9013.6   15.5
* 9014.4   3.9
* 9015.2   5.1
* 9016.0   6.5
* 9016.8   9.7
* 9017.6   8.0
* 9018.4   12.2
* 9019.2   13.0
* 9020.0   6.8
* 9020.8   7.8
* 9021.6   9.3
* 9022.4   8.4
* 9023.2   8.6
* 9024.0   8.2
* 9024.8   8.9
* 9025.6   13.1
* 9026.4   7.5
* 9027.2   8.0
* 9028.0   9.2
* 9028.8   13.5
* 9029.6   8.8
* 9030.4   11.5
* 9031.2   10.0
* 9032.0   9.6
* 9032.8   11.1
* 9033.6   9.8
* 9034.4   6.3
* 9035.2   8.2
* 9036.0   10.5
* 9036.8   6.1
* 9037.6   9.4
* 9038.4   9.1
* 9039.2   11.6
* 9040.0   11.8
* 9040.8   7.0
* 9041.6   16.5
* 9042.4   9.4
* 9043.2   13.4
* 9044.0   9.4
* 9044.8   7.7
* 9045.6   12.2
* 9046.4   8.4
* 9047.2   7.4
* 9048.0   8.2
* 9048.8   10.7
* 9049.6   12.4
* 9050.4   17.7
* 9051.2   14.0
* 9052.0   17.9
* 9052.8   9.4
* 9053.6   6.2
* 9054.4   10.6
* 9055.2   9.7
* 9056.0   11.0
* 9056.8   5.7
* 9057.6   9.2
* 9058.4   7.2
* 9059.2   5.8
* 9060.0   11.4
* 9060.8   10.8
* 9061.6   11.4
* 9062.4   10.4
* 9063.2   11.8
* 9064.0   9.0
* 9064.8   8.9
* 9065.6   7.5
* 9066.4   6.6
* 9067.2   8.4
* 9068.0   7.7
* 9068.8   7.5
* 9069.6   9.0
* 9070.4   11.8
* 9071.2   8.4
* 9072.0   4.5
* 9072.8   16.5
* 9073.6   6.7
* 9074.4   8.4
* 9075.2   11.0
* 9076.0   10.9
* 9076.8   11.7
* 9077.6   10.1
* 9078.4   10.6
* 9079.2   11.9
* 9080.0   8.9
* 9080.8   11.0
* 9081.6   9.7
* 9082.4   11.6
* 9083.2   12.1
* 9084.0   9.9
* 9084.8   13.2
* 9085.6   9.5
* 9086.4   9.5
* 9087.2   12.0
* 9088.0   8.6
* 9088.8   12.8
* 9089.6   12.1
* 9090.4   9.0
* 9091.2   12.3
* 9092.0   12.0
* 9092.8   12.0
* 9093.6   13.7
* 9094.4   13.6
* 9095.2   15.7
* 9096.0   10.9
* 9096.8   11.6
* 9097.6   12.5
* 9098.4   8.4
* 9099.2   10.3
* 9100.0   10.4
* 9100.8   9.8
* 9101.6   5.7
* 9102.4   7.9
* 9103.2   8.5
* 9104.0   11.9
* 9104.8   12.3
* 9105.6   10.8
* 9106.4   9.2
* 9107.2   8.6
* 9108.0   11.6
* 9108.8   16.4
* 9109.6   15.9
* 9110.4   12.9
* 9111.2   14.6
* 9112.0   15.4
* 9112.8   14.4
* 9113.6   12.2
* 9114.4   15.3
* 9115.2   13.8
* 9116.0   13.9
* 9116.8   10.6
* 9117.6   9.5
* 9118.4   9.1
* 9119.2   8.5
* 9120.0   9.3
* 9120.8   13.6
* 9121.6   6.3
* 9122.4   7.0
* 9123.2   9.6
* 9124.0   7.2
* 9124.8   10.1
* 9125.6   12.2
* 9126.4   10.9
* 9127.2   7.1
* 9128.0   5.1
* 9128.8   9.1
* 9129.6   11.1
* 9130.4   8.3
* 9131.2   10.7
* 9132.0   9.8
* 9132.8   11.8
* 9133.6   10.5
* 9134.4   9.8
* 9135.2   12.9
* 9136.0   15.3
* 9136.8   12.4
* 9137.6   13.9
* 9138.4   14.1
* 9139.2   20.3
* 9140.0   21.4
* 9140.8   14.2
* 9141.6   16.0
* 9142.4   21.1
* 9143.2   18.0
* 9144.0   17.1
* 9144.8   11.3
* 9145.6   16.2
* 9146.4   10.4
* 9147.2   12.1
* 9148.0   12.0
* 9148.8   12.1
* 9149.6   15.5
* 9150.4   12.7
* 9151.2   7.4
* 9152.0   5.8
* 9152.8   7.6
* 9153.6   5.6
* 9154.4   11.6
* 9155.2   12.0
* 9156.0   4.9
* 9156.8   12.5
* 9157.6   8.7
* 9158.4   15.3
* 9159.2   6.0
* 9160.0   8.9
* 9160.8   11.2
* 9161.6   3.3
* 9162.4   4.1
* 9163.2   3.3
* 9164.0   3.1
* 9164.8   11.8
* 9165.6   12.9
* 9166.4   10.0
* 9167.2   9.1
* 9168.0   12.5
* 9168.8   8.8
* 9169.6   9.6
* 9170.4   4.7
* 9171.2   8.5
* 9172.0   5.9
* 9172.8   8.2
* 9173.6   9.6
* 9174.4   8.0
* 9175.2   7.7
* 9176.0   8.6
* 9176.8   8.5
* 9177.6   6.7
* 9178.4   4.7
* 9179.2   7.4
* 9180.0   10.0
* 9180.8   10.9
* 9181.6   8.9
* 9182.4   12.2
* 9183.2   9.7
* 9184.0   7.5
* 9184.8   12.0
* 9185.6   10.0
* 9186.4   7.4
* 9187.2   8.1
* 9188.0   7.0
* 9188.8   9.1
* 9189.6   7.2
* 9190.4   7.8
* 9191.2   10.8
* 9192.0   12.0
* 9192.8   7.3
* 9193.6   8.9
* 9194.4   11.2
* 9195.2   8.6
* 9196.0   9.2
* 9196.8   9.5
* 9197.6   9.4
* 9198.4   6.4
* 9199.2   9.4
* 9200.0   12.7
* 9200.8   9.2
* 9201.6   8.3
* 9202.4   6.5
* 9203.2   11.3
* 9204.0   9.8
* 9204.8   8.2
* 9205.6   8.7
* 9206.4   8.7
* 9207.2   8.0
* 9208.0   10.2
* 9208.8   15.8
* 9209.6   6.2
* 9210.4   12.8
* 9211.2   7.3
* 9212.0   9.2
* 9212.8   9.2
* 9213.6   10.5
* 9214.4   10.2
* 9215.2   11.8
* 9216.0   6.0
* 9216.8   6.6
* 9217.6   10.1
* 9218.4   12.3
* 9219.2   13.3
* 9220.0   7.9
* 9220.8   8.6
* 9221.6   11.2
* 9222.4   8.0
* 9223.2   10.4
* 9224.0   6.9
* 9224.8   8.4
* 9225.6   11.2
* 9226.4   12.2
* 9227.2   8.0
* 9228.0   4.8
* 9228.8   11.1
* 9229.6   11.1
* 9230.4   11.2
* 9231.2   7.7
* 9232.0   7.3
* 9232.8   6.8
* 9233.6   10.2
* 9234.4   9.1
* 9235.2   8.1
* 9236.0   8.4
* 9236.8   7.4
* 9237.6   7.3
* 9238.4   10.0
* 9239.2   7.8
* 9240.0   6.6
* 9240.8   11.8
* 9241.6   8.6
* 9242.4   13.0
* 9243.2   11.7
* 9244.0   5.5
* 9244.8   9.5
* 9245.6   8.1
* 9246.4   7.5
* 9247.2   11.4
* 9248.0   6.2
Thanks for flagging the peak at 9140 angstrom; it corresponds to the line [N II] 6583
